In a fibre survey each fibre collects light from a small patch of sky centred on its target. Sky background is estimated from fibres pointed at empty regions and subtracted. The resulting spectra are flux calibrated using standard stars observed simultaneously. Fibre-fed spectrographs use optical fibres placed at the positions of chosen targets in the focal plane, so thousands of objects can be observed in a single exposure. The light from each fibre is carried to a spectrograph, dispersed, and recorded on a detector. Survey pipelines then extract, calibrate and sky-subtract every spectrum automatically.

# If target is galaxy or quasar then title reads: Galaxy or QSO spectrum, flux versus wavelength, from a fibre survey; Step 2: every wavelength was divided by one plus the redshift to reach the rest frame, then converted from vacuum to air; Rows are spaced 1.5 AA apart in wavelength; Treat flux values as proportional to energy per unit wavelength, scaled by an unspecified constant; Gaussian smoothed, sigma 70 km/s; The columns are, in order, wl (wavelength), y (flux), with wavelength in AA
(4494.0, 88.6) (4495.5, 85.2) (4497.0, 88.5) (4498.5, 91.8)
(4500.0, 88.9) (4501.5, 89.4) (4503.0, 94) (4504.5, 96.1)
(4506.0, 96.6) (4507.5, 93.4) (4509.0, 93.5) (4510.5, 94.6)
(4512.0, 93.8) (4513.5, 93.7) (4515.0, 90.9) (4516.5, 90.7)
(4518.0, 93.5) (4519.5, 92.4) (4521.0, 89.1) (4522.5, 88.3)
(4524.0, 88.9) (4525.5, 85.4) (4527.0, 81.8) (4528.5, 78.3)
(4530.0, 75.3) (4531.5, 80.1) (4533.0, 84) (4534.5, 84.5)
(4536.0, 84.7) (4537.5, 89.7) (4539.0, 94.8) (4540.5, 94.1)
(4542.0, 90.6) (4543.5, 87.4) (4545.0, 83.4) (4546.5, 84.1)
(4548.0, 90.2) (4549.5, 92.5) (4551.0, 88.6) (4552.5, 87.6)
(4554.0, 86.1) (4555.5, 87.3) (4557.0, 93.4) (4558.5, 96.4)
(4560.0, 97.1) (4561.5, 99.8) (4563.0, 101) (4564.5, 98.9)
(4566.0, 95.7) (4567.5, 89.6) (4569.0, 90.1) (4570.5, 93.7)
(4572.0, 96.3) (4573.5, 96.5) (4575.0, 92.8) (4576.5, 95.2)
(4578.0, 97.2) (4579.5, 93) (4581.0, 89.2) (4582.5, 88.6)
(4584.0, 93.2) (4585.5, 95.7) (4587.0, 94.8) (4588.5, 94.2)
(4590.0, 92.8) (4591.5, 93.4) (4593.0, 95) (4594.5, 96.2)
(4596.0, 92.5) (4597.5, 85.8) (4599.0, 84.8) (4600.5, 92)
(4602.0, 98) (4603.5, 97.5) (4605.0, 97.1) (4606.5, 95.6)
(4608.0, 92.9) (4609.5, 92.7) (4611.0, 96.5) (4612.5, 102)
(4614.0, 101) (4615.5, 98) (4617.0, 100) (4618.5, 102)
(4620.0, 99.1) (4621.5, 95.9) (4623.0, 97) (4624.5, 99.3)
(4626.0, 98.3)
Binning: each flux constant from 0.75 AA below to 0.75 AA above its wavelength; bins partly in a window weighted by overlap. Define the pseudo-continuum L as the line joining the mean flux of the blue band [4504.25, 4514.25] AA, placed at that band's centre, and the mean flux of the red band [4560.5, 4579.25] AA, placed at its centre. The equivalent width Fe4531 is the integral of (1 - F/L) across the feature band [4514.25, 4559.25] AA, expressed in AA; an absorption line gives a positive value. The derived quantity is 3.4 AA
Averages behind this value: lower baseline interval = 94.5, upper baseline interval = 95.5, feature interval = 87.8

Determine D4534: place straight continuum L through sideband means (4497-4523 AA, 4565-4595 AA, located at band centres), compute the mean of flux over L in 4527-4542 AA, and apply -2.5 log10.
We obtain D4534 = 0.09 mag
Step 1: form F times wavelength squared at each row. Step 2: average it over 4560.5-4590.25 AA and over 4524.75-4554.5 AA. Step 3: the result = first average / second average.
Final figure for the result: 1.1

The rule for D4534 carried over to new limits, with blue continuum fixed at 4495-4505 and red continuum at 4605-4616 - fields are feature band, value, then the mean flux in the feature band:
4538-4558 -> 0.05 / 89.3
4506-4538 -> 0.04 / 88.1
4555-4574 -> -0.01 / 95.1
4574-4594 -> 0.02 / 93.5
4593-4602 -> 0.06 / 91.3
